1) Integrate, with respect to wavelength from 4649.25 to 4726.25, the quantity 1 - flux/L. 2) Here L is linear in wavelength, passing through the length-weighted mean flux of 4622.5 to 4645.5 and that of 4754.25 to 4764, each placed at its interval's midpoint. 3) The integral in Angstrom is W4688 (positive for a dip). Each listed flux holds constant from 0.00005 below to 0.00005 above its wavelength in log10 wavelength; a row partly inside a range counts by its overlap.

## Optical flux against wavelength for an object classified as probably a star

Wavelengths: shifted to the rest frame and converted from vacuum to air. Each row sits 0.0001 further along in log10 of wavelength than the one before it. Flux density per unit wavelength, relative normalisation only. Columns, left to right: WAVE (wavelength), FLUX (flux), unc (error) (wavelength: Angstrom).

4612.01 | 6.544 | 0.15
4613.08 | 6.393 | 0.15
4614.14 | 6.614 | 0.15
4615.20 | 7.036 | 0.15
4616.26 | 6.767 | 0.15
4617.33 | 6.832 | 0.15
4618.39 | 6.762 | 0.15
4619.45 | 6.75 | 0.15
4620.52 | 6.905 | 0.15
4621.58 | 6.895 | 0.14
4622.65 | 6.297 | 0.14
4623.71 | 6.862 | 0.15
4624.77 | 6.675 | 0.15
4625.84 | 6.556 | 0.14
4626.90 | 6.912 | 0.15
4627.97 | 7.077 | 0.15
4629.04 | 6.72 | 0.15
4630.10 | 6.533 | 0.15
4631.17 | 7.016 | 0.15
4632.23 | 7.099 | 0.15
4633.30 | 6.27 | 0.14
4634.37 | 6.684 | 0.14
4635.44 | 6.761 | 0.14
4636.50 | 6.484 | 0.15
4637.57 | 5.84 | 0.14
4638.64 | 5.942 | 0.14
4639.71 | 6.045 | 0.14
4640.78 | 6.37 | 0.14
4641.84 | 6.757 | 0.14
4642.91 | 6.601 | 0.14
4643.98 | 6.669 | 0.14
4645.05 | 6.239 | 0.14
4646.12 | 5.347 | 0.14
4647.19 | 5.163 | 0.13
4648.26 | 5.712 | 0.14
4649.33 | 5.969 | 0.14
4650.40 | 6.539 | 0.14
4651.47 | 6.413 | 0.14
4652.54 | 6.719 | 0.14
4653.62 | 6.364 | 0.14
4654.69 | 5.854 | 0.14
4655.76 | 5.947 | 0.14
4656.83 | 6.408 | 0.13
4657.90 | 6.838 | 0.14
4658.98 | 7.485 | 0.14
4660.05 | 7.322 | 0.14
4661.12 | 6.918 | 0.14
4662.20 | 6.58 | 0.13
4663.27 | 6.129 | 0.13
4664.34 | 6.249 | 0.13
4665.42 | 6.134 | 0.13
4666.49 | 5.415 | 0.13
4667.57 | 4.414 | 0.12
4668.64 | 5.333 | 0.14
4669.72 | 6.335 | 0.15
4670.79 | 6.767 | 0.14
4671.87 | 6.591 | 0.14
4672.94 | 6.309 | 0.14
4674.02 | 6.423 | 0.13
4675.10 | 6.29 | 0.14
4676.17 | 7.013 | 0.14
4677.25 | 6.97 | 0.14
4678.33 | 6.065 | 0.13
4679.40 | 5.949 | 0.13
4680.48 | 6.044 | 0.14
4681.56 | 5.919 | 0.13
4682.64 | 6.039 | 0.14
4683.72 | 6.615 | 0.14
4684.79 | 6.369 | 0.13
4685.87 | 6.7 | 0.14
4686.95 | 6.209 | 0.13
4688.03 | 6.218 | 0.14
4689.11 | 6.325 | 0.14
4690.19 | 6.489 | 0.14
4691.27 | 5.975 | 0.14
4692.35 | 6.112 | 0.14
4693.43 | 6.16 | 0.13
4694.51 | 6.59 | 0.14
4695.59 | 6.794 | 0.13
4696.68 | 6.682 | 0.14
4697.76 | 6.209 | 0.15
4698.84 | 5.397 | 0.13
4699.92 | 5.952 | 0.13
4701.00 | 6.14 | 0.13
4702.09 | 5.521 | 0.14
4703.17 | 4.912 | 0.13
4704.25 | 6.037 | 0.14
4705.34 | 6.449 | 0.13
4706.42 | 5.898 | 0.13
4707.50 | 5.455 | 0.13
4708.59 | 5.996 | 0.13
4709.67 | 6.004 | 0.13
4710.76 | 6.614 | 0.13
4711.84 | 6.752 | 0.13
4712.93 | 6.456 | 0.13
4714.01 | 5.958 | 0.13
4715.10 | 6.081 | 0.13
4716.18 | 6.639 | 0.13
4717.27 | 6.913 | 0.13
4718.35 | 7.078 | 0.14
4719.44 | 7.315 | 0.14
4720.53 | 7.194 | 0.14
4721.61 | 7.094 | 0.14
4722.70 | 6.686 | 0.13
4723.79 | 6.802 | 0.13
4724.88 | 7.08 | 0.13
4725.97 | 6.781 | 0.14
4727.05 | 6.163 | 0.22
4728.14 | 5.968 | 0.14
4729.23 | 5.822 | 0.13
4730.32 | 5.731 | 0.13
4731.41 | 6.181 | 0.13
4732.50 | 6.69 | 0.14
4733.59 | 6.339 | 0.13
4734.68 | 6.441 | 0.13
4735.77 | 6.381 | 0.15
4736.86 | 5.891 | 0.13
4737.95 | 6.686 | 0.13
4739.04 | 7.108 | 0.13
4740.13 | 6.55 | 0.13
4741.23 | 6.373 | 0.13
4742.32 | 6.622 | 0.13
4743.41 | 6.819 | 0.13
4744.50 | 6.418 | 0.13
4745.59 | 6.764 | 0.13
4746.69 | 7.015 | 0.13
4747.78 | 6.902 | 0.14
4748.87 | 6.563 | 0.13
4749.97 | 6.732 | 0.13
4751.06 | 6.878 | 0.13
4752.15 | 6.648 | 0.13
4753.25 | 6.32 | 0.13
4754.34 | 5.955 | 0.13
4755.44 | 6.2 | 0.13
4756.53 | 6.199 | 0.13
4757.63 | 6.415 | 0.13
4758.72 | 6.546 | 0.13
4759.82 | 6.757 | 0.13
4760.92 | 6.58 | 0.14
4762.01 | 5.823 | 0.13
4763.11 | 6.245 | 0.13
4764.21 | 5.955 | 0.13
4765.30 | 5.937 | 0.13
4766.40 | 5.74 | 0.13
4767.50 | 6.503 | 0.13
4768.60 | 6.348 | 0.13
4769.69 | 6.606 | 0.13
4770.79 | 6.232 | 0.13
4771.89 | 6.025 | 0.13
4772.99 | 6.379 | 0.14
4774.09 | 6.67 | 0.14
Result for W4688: 1.4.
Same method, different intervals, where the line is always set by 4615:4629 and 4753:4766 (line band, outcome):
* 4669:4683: 0.5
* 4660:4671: 0.9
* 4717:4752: -1.6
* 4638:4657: 1.5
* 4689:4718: 1.3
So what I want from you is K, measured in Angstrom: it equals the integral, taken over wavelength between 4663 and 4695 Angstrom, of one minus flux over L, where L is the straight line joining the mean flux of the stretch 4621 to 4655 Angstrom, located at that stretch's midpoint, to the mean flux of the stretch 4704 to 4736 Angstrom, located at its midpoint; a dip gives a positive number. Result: 1.12 Angstrom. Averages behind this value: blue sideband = 6.42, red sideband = 6.44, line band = 6.21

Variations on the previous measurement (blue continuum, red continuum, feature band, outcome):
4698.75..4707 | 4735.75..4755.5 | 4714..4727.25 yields -1.44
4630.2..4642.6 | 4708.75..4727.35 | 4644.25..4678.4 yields 1.46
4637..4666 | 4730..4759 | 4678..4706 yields 1.09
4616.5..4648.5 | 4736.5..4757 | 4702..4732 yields 0.90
